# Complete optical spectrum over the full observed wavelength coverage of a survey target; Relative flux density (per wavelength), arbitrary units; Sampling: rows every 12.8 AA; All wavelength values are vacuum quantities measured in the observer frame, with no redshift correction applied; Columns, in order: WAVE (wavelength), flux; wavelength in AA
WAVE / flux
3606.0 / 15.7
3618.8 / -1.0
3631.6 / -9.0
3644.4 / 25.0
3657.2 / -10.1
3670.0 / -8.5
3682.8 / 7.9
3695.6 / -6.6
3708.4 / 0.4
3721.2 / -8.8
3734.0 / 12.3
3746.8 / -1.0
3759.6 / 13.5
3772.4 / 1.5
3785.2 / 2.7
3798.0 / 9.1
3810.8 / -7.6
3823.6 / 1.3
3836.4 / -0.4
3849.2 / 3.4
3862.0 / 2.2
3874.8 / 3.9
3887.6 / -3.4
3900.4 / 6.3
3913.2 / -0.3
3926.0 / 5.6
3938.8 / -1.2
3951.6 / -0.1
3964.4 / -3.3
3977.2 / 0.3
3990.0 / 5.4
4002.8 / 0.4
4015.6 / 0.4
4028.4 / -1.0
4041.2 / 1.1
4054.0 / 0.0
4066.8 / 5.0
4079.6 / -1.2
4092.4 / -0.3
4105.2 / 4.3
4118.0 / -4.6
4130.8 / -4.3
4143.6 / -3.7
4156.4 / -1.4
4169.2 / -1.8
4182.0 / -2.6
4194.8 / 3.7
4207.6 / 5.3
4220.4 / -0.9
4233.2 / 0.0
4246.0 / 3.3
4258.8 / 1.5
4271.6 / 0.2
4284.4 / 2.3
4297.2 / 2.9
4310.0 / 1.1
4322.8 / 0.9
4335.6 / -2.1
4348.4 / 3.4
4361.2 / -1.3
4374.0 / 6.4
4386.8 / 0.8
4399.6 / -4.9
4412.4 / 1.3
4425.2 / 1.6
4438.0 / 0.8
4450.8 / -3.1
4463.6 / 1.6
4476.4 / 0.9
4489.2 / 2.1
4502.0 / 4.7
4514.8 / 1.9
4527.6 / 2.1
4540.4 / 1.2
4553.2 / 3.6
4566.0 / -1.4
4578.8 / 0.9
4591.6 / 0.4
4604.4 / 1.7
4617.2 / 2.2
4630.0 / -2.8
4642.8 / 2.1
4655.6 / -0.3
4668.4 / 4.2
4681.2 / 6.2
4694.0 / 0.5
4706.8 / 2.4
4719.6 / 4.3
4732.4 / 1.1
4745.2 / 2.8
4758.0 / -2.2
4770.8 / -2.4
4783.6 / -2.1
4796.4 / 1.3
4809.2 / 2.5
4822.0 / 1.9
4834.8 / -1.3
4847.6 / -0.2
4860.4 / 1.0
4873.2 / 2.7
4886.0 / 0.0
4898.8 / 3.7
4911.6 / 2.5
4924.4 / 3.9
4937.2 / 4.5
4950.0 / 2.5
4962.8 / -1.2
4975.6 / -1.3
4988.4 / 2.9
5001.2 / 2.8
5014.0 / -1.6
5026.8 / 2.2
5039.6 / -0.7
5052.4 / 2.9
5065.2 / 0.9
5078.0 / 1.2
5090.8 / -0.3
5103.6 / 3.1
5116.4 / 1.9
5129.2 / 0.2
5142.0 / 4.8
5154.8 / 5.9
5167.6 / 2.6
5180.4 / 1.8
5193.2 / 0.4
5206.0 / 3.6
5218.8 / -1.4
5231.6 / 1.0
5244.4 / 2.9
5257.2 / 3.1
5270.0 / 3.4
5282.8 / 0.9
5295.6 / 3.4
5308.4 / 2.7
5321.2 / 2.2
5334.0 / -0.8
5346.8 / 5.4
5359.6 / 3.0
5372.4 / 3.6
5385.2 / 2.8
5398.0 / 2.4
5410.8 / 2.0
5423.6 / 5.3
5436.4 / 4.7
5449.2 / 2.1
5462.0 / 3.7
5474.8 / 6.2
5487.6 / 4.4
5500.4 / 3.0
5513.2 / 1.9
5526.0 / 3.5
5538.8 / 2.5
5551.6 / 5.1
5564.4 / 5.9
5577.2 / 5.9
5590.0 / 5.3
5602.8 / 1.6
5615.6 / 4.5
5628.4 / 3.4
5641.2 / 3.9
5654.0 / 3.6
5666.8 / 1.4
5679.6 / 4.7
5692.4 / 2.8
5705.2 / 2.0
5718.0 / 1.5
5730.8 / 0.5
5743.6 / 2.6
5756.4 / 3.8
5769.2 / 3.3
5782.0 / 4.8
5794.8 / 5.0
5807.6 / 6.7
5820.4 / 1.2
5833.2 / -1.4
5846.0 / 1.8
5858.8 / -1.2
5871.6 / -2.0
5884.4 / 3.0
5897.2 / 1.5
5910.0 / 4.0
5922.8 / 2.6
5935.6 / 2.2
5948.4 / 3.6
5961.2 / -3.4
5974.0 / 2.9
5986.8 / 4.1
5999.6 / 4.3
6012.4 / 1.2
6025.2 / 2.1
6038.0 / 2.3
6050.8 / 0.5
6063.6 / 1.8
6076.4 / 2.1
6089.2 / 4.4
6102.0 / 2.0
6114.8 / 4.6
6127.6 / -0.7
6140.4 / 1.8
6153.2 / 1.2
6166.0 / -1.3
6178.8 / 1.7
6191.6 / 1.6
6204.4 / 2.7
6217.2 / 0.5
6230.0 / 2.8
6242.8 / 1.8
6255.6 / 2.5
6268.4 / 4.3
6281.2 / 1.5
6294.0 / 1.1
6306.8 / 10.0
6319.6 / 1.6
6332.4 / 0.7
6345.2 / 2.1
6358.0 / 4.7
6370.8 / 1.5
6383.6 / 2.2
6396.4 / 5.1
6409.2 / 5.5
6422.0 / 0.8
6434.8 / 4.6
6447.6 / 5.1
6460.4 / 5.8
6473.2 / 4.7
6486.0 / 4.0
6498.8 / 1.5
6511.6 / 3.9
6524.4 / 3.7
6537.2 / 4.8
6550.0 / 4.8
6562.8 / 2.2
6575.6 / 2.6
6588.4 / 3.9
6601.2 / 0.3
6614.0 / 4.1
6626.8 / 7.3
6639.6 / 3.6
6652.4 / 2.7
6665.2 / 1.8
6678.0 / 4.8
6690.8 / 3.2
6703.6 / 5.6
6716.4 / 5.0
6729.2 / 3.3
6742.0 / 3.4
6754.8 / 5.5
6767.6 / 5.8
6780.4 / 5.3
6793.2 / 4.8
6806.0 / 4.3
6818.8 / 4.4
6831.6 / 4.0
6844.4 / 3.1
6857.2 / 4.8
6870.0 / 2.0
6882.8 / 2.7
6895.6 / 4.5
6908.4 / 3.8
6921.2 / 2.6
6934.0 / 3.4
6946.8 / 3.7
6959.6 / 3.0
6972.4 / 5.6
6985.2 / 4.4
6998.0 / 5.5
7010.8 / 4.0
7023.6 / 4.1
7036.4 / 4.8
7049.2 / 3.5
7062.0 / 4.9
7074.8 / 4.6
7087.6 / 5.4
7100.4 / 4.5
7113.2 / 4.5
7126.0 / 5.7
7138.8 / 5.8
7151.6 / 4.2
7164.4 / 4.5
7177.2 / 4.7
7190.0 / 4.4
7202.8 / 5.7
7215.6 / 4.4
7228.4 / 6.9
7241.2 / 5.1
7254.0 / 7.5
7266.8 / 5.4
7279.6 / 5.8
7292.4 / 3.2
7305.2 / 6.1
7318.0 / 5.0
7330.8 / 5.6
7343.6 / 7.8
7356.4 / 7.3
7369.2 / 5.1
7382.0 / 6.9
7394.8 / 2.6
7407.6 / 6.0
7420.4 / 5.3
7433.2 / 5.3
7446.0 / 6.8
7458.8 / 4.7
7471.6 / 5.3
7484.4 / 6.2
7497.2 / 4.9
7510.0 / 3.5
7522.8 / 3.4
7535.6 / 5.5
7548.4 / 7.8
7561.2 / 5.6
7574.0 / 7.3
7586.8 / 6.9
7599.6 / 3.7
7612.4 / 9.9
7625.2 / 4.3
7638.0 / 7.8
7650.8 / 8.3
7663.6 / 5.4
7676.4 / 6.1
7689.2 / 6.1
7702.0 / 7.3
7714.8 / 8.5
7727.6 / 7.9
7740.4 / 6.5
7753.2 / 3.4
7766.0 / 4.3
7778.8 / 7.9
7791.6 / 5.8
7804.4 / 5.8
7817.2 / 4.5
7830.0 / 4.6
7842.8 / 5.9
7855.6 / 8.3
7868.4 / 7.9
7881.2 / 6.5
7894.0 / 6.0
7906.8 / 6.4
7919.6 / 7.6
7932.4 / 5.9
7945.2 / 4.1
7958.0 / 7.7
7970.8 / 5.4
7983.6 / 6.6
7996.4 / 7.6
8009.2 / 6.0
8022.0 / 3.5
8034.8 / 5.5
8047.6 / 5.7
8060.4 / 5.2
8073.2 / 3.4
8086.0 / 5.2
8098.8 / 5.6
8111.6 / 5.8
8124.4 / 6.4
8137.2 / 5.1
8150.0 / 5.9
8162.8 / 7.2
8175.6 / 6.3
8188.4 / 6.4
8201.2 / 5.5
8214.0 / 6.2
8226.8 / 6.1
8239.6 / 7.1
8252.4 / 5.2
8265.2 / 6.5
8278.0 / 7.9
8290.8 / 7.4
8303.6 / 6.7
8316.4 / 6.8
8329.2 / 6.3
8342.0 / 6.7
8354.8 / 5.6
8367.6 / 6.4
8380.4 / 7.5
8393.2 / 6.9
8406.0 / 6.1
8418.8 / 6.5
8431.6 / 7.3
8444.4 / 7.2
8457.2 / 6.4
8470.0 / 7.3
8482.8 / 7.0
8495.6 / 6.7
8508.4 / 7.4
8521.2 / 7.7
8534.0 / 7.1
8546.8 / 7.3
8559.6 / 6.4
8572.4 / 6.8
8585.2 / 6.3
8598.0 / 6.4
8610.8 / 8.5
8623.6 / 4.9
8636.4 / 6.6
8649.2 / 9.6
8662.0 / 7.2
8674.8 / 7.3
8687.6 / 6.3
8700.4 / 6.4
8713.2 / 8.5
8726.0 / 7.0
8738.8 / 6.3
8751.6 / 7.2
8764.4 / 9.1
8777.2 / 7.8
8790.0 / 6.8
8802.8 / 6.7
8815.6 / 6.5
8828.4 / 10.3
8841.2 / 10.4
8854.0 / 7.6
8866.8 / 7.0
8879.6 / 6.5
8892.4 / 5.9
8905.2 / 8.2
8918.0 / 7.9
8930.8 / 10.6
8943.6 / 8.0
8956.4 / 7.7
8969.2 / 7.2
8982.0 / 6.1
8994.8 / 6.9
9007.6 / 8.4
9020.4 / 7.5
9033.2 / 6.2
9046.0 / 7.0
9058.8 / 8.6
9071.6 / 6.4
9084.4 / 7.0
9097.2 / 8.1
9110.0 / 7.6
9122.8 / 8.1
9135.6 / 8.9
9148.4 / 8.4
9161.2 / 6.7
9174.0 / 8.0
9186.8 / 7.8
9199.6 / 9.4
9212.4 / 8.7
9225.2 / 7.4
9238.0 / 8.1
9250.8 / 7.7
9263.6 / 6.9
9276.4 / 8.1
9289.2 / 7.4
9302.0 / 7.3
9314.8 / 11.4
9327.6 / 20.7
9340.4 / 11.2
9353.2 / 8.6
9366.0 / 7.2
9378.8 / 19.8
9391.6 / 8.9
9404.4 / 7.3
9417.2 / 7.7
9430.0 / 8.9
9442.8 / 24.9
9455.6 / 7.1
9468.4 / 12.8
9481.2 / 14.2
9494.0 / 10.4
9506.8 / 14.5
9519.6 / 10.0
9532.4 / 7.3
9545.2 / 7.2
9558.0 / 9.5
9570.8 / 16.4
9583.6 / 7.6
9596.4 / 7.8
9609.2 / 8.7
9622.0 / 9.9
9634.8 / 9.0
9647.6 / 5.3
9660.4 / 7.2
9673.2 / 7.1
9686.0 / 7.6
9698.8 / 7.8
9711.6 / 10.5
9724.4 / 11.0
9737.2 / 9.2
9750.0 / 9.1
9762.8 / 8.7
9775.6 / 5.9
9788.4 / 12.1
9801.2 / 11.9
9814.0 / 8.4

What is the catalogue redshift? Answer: 0.608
